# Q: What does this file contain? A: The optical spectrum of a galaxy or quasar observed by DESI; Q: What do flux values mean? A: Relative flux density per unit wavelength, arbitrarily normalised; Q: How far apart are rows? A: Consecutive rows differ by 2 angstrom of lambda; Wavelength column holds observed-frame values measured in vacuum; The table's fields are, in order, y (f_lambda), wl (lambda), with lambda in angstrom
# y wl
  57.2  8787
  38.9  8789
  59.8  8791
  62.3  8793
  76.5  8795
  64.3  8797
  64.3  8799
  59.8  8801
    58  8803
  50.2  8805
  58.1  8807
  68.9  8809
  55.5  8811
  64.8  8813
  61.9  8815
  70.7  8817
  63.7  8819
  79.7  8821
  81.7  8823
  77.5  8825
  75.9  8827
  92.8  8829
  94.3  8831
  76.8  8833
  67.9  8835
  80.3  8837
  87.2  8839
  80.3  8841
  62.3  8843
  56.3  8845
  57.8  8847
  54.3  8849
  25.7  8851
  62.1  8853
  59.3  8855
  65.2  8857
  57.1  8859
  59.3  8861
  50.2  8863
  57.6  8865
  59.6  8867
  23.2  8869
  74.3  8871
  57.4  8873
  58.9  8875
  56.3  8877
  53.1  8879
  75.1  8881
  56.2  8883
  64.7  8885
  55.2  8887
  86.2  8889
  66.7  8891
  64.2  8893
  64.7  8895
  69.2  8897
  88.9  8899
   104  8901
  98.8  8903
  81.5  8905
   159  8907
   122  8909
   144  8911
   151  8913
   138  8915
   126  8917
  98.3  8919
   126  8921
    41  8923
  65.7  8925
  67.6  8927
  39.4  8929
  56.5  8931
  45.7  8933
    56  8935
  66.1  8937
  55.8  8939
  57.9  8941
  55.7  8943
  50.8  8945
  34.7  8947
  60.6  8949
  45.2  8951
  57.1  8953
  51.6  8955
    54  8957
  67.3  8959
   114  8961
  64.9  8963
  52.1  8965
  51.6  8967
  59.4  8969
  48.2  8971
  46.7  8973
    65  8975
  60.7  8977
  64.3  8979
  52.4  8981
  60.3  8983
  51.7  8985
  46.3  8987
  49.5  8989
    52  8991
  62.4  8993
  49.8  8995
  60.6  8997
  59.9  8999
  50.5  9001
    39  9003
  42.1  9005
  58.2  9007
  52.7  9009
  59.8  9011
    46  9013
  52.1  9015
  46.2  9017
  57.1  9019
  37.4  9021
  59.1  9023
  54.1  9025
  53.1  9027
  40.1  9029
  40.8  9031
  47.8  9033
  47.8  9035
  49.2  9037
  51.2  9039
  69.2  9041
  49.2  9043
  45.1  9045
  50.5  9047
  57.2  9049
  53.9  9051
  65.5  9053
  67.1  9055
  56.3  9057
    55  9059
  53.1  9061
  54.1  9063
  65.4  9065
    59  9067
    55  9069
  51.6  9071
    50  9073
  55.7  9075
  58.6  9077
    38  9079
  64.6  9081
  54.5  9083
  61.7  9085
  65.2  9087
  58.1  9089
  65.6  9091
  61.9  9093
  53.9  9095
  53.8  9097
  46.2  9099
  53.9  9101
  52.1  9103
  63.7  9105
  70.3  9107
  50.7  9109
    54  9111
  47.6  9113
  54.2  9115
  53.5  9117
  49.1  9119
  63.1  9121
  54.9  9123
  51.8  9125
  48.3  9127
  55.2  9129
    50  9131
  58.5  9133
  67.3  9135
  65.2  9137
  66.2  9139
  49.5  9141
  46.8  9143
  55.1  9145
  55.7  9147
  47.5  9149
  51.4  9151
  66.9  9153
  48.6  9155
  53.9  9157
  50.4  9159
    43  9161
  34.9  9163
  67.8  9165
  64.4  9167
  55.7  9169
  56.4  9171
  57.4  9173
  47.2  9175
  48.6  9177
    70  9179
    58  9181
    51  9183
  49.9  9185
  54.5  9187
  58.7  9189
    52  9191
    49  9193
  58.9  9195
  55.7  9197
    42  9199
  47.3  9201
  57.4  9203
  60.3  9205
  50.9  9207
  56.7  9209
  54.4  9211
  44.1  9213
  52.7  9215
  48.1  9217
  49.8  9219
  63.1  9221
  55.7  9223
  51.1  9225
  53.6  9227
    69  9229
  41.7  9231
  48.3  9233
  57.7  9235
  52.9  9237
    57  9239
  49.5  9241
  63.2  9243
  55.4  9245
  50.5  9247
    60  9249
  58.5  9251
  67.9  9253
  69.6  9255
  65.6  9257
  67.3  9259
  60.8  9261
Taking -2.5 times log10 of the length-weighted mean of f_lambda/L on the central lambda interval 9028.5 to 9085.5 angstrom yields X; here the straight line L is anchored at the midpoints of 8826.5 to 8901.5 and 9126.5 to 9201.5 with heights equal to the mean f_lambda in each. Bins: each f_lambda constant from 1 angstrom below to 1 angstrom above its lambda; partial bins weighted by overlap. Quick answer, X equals 0.080 mag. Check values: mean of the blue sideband 65.5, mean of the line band 54.1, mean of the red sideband 54.3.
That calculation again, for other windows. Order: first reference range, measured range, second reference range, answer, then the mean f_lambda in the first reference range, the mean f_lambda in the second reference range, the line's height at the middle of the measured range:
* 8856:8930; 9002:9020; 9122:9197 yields 0.330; 79.1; 54.6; 68.2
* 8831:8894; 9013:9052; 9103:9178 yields 0.143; 62.2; 54.7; 57.6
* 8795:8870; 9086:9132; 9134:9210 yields 0.017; 64.6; 54.5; 56.4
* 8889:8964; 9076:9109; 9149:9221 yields 0.091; 78.7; 53.4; 62.5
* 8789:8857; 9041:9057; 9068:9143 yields 0.031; 66.6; 55.9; 58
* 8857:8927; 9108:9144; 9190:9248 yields 0.118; 80.6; 53.4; 61.1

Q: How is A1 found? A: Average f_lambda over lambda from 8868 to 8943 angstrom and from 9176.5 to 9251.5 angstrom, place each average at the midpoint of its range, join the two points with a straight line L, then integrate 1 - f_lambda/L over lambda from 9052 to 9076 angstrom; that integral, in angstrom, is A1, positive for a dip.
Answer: 3.2 angstrom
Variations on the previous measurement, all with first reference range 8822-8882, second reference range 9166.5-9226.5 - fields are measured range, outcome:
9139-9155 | 0.5 angstrom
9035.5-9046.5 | 1.2 angstrom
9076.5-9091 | -0.1 angstrom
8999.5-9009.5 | 1.8 angstrom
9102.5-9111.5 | -0.3 angstrom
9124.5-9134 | 0.5 angstrom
